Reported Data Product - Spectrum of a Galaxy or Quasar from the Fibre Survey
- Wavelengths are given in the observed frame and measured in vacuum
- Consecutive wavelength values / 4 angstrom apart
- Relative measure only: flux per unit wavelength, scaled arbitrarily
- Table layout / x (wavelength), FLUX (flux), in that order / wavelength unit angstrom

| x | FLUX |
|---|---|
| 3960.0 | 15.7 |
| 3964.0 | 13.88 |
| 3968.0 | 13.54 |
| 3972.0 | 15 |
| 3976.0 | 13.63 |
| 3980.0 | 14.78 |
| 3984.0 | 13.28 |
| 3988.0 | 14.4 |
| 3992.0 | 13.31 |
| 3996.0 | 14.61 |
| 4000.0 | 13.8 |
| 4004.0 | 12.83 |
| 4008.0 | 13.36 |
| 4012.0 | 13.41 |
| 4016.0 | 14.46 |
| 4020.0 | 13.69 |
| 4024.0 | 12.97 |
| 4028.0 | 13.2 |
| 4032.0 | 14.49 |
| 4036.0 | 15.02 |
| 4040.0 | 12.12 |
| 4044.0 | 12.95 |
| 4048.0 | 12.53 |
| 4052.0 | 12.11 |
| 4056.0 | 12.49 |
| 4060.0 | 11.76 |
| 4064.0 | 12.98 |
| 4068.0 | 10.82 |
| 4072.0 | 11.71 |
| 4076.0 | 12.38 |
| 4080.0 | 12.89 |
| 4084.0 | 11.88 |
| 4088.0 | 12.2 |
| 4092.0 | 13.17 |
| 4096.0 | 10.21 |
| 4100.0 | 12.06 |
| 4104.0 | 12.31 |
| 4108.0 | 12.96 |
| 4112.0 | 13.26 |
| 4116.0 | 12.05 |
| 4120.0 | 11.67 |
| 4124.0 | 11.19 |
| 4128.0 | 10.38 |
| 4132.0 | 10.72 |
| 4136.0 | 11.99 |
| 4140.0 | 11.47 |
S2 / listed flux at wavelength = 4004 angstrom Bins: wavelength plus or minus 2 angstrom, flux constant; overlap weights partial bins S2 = 12.83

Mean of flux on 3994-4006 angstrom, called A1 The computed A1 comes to 13.7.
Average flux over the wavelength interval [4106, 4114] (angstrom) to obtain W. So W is 13.1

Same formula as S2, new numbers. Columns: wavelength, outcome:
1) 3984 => 13.28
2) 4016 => 14.46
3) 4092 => 13.17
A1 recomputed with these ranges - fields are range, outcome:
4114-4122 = 11.9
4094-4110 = 11.9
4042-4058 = 12.5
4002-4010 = 13.1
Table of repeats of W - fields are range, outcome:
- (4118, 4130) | 11.1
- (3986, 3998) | 14.1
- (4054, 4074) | 12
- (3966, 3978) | 14.1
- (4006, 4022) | 13.7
